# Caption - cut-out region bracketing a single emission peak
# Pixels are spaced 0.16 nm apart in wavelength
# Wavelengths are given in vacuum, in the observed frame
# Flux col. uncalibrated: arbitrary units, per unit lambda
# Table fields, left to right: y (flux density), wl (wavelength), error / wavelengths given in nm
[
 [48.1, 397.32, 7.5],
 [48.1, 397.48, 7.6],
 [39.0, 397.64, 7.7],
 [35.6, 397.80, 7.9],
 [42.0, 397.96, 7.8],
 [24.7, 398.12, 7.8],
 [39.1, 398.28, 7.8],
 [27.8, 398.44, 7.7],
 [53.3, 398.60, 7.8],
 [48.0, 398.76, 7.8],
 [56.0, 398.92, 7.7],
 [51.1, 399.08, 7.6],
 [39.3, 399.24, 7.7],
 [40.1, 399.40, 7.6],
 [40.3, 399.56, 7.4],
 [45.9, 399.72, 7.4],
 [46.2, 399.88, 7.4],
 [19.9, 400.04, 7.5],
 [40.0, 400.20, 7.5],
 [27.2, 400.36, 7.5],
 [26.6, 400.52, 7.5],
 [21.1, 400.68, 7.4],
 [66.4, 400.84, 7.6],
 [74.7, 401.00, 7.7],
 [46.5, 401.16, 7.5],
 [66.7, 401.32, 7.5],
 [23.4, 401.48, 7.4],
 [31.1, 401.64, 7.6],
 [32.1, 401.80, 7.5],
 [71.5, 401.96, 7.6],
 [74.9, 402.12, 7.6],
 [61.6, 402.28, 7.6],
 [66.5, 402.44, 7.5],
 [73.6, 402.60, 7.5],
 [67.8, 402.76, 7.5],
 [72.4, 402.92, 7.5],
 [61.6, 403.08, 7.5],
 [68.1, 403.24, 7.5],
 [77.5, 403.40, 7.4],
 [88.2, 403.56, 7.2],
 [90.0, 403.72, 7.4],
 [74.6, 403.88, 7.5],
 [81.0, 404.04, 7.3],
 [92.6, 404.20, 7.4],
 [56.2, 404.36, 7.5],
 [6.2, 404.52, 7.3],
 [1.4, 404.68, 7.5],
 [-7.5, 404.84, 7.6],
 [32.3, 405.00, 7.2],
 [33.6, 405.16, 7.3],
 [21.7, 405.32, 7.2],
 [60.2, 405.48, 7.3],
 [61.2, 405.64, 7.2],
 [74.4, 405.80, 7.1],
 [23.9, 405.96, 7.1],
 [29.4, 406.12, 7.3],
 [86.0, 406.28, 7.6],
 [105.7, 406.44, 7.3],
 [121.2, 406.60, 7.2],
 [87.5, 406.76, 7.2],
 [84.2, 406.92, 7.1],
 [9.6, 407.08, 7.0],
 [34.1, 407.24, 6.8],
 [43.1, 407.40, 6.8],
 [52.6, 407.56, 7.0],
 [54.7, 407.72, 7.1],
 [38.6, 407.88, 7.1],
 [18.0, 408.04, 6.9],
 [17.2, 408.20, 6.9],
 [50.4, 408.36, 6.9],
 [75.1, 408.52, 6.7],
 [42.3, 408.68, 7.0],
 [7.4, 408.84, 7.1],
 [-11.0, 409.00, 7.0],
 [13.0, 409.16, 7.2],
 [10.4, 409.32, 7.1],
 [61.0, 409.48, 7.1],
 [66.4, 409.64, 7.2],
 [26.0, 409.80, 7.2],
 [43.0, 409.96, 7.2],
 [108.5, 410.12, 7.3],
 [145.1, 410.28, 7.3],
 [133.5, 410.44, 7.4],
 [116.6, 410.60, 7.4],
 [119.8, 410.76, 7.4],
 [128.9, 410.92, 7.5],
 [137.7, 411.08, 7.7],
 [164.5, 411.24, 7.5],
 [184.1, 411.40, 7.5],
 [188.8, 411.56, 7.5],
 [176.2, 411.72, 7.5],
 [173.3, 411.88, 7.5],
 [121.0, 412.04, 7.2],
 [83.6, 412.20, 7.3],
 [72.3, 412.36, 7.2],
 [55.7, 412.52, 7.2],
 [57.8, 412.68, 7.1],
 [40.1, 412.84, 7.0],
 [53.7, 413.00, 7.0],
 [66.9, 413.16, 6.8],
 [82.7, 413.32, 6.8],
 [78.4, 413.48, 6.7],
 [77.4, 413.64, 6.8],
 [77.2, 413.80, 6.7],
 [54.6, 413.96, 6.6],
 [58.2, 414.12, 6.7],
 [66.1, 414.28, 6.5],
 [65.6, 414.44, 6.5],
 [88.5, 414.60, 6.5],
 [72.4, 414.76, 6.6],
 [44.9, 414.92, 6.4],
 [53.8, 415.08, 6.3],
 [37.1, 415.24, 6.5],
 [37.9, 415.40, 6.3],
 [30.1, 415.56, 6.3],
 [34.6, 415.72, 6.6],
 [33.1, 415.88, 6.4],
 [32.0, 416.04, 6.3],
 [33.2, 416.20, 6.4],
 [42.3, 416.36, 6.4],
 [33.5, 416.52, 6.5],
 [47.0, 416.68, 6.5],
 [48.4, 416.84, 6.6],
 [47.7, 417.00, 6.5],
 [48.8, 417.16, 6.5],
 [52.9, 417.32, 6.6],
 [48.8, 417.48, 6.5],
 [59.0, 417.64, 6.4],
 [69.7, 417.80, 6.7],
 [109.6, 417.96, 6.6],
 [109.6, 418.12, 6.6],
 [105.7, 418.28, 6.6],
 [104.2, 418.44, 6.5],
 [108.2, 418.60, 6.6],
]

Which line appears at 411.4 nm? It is Lyman alpha 1216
